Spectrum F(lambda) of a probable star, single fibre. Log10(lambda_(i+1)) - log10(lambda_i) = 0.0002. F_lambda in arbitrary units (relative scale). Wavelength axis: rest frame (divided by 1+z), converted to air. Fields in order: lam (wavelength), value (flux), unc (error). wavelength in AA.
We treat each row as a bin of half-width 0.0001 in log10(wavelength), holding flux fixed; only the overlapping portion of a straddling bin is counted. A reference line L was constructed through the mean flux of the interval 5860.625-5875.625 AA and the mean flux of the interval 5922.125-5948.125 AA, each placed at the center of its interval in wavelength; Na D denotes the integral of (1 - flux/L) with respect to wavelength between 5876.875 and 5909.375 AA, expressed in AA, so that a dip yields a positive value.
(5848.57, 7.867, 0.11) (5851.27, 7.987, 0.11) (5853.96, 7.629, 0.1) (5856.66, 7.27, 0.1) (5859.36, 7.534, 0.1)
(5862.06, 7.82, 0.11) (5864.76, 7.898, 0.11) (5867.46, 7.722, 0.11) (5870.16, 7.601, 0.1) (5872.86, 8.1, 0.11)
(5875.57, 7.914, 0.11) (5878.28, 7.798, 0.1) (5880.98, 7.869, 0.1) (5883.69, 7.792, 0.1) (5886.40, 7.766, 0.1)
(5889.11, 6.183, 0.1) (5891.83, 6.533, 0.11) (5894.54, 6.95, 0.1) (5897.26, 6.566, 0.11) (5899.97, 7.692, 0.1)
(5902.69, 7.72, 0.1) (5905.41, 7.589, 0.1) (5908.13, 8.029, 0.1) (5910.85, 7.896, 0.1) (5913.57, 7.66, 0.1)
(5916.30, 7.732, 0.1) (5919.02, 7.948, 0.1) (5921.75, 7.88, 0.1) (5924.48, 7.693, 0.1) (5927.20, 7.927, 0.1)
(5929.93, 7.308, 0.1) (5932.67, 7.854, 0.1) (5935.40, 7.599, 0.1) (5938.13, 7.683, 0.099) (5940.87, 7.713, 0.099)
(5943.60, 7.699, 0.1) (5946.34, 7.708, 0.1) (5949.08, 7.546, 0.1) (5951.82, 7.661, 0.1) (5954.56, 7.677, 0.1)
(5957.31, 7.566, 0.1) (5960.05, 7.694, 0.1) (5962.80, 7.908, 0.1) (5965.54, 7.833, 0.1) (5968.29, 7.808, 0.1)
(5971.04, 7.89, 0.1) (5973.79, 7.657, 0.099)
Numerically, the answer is 1.7 AA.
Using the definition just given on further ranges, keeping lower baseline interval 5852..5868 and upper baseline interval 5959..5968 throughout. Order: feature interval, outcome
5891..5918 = 0.9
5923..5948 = 0.3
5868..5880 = -0.3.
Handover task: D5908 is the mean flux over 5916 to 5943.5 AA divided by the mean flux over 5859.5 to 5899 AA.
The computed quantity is 1.0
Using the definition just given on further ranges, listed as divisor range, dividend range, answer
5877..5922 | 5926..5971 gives 1.03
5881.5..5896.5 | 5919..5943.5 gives 1.09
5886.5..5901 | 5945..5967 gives 1.12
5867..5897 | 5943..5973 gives 1.04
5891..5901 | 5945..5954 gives 1.10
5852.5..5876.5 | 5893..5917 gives 0.97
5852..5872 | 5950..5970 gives 1.01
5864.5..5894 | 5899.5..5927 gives 1.03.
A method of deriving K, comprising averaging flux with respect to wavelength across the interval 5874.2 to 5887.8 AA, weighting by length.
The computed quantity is 7.82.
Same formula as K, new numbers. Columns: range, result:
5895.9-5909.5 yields 7.52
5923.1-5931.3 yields 7.65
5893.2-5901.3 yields 7.07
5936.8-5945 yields 7.7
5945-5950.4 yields 7.63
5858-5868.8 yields 7.74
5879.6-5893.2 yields 7.23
